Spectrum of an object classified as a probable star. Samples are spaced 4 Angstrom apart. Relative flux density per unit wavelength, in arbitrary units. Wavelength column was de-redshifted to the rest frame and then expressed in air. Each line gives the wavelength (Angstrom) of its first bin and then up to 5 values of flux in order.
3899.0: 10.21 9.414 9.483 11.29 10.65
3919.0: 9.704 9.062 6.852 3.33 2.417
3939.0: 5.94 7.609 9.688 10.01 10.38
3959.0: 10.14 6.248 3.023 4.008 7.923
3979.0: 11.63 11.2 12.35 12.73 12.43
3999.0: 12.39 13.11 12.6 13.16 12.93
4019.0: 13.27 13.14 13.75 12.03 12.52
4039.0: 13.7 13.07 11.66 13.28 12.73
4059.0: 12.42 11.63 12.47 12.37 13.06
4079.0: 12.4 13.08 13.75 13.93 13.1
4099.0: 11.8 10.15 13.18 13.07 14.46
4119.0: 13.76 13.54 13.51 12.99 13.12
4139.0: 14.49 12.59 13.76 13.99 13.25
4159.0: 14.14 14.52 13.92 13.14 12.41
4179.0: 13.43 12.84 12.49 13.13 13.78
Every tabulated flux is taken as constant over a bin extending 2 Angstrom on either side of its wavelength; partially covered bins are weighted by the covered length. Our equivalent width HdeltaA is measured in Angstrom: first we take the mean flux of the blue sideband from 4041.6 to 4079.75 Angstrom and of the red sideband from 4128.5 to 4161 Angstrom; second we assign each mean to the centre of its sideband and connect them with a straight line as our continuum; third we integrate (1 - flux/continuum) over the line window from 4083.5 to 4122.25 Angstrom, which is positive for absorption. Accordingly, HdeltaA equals -0.1 Angstrom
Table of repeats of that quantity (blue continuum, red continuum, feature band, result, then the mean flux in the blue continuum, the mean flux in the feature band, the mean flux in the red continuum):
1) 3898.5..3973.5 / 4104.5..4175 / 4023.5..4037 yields -3.0 Angstrom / 7.82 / 12.8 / 13.6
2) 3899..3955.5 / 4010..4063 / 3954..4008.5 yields 3.4 Angstrom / 8.29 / 9.98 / 12.8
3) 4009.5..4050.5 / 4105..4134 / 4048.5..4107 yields 2.8 Angstrom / 12.9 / 12.6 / 13.5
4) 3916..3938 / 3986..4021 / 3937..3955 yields -1.0 Angstrom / 6.46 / 8.54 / 12.8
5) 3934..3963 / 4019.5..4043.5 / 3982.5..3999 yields -2.6 Angstrom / 8.1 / 12.3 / 13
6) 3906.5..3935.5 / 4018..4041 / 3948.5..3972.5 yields 5.7 Angstrom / 8.04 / 7.42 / 13.1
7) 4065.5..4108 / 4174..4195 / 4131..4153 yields -1.2 Angstrom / 12.7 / 13.5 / 13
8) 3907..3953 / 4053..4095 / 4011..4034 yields -4.1 Angstrom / 7.94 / 13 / 12.8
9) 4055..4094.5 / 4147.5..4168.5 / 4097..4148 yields 1.4 Angstrom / 12.8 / 13.1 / 14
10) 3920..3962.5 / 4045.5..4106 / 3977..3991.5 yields -4.4 Angstrom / 7.55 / 11.9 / 12.5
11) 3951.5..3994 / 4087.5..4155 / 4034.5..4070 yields -4.1 Angstrom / 9.08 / 12.6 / 13.2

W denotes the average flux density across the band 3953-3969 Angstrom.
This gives 7.45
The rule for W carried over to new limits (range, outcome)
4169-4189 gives 12.9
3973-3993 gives 11.2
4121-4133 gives 13.3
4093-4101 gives 12.4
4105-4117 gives 13.6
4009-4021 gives 13.1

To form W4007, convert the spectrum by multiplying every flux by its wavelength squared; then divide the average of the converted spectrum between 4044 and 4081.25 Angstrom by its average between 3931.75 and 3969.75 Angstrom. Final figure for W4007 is 1.86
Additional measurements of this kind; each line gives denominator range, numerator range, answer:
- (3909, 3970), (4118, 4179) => 1.95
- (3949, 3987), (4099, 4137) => 1.65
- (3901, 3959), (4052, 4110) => 1.63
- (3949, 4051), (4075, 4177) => 1.26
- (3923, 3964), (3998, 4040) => 1.82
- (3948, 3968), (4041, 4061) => 1.60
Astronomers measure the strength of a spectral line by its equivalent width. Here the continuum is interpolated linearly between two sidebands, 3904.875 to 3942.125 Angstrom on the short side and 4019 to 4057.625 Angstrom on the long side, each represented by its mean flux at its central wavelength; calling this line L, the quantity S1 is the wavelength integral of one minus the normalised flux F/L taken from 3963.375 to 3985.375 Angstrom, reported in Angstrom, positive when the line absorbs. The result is 5.5 Angstrom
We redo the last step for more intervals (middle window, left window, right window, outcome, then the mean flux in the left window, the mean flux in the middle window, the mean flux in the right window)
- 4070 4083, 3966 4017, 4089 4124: -0.3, 10.9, 12.7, 13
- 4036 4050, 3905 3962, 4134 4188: -2.7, 8.29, 12.8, 13.5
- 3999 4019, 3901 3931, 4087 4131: -3.5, 9.08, 12.9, 13.1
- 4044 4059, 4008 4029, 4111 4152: 0.8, 13.2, 12.6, 13.6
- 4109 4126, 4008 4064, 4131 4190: -0.6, 12.8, 13.7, 13.4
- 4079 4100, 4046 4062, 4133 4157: -0.3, 12.5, 13.1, 13.5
